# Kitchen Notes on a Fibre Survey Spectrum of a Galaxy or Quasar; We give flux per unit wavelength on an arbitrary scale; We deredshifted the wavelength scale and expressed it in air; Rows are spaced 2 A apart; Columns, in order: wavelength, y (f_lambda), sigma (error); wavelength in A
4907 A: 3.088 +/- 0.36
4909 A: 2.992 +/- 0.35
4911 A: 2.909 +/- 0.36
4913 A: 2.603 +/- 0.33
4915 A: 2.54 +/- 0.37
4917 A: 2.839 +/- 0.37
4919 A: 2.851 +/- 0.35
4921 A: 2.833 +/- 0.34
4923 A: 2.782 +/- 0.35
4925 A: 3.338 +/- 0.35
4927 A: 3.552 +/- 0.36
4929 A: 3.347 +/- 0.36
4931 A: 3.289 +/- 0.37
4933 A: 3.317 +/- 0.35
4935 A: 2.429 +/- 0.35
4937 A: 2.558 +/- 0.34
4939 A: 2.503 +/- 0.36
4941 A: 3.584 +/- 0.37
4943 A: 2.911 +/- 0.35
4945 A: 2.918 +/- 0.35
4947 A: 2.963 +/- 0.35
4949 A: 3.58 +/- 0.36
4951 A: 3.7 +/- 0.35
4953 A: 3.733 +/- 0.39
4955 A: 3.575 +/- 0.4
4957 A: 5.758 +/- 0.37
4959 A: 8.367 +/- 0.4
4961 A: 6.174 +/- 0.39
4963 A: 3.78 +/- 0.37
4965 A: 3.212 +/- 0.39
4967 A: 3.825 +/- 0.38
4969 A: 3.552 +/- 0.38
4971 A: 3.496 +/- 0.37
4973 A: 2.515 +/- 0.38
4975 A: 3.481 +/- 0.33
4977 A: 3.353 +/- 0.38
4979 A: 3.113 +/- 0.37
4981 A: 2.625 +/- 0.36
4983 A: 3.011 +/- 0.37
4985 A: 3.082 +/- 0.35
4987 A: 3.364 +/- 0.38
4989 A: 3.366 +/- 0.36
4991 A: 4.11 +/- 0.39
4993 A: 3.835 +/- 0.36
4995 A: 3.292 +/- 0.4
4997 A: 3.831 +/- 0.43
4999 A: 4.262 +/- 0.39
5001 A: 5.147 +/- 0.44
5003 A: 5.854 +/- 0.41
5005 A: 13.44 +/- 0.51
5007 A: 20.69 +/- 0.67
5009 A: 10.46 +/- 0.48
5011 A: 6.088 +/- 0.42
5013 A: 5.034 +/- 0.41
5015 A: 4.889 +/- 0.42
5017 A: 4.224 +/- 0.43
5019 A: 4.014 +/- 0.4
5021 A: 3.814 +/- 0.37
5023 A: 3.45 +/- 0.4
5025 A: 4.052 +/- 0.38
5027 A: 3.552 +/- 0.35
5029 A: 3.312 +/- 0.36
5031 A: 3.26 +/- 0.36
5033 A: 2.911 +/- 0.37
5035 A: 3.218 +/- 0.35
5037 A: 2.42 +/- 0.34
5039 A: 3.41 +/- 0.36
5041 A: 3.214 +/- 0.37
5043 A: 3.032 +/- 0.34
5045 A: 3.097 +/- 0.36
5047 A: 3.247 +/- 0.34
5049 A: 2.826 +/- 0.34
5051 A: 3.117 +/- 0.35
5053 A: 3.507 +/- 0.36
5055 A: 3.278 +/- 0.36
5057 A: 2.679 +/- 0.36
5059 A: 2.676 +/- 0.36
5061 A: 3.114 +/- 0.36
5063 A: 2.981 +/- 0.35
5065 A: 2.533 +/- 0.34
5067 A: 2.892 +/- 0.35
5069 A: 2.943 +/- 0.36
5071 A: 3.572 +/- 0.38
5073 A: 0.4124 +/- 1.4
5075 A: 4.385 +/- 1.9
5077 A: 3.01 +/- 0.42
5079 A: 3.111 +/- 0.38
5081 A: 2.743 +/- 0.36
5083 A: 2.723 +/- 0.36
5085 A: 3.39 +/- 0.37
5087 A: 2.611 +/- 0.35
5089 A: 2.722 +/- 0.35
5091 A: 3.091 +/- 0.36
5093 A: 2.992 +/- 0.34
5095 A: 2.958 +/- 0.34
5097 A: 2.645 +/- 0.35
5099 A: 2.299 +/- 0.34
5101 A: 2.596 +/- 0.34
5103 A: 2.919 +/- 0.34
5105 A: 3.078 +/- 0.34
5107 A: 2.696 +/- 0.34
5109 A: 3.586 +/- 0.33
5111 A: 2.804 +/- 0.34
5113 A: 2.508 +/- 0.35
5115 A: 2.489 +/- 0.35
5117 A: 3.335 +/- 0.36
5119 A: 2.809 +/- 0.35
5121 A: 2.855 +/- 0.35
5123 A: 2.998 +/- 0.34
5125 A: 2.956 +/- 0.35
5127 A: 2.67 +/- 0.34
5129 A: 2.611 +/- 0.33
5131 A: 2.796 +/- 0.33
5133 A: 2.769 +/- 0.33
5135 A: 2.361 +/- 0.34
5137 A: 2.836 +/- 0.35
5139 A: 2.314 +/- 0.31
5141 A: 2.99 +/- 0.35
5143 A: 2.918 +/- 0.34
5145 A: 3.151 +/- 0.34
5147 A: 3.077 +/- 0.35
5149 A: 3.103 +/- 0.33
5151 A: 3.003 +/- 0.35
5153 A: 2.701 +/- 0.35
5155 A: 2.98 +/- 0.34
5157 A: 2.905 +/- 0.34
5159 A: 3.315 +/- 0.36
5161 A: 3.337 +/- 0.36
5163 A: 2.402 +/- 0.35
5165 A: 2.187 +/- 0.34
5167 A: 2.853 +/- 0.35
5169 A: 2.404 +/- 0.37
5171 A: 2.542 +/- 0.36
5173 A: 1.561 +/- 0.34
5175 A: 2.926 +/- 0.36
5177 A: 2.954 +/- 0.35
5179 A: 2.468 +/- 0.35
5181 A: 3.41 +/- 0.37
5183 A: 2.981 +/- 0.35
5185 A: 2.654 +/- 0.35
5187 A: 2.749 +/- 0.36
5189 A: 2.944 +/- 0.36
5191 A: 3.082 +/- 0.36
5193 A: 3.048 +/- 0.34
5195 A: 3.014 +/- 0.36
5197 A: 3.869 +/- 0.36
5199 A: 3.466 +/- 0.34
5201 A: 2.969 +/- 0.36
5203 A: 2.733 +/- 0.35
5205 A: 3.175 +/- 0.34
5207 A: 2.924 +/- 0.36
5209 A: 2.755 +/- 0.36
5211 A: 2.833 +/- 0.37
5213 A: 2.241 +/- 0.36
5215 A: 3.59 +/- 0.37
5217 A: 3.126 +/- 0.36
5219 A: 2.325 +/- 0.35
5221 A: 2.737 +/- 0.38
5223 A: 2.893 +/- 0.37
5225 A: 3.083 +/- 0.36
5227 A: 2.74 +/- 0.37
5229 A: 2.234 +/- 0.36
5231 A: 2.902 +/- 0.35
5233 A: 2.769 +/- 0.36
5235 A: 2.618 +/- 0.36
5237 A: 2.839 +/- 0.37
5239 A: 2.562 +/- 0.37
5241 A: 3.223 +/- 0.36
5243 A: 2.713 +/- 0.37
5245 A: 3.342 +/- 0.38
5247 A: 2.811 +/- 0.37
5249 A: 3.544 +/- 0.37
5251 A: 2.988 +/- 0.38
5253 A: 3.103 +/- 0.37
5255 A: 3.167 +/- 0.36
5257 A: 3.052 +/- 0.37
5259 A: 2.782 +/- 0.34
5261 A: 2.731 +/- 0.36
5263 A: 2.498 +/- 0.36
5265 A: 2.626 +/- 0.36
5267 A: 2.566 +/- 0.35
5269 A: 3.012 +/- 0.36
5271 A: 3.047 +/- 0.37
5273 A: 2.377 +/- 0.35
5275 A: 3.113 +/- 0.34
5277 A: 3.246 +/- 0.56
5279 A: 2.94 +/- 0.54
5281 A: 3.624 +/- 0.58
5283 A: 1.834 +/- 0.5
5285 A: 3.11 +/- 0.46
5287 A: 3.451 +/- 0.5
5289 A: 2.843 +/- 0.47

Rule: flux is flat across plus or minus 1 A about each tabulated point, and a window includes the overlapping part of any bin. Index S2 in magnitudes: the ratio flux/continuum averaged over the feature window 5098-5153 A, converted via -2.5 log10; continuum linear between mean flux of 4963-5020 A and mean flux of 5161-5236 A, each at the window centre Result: 0.26 mag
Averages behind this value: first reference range 5.02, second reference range 2.82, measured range 2.83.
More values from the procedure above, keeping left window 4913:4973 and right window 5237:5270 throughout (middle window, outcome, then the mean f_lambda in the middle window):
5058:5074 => 0.24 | 2.64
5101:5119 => 0.11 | 2.9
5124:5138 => 0.16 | 2.71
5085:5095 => 0.11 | 2.92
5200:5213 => 0.06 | 2.85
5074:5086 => 0.01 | 3.23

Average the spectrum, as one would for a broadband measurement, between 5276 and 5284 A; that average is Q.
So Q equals 2.91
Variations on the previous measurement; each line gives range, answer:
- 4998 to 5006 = 7.18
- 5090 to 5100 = 2.8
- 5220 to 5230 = 2.74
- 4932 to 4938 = 2.77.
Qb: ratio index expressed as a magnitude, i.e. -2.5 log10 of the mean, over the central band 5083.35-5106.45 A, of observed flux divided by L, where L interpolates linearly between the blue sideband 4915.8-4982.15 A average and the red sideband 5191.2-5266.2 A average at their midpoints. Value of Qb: 0.13 mag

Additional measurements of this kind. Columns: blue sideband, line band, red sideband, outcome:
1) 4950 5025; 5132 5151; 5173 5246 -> 0.23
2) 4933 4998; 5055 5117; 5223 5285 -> 0.16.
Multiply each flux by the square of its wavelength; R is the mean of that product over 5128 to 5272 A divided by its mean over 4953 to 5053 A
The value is 0.7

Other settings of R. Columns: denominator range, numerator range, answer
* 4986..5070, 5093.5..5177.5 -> 0.66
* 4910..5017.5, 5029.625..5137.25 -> 0.71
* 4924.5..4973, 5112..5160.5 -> 0.83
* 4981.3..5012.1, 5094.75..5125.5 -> 0.48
